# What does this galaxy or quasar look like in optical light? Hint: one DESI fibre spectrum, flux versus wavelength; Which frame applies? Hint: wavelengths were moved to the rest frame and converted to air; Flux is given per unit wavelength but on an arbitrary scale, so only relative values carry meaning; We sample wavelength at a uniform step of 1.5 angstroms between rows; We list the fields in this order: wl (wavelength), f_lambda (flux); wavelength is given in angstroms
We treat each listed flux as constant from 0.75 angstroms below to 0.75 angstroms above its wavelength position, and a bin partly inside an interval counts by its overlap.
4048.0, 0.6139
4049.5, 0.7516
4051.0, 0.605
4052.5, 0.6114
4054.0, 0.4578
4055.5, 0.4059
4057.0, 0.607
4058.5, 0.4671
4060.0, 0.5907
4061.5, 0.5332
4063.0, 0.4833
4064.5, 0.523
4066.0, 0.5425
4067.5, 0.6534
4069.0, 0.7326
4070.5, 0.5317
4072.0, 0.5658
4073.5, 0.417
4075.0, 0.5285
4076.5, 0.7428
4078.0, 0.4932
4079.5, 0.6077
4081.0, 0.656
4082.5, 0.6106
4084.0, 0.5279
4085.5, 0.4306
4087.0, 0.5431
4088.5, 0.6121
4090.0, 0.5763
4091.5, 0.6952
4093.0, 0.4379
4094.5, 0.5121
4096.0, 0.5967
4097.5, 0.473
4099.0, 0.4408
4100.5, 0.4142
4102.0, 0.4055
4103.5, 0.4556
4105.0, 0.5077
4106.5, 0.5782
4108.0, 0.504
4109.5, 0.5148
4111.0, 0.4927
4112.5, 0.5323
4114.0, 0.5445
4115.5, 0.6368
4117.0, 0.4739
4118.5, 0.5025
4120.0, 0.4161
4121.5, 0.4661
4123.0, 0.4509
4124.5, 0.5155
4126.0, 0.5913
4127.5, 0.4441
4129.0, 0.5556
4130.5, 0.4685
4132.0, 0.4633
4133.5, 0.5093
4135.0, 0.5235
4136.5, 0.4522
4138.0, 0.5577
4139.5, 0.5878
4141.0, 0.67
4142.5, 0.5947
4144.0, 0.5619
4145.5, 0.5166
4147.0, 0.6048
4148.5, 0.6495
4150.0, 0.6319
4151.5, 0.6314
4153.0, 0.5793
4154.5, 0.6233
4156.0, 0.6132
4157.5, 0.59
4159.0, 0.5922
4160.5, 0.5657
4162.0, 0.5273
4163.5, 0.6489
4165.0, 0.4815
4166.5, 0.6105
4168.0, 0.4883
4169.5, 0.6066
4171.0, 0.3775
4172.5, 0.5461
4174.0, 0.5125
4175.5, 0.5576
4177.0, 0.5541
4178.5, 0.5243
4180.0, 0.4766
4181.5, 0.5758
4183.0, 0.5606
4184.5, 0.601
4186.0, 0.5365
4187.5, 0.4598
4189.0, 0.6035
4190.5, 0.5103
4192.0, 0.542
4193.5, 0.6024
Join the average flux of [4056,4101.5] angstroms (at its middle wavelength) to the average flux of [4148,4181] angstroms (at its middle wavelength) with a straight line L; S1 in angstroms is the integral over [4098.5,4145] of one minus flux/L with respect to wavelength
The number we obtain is 3.78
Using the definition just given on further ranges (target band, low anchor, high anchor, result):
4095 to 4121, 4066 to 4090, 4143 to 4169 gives 3.6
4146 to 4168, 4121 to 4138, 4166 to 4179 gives -3.1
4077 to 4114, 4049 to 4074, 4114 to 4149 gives 1.1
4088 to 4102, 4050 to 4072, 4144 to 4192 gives 0.9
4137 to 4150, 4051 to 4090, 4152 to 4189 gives -0.9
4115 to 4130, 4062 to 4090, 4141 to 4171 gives 1.9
